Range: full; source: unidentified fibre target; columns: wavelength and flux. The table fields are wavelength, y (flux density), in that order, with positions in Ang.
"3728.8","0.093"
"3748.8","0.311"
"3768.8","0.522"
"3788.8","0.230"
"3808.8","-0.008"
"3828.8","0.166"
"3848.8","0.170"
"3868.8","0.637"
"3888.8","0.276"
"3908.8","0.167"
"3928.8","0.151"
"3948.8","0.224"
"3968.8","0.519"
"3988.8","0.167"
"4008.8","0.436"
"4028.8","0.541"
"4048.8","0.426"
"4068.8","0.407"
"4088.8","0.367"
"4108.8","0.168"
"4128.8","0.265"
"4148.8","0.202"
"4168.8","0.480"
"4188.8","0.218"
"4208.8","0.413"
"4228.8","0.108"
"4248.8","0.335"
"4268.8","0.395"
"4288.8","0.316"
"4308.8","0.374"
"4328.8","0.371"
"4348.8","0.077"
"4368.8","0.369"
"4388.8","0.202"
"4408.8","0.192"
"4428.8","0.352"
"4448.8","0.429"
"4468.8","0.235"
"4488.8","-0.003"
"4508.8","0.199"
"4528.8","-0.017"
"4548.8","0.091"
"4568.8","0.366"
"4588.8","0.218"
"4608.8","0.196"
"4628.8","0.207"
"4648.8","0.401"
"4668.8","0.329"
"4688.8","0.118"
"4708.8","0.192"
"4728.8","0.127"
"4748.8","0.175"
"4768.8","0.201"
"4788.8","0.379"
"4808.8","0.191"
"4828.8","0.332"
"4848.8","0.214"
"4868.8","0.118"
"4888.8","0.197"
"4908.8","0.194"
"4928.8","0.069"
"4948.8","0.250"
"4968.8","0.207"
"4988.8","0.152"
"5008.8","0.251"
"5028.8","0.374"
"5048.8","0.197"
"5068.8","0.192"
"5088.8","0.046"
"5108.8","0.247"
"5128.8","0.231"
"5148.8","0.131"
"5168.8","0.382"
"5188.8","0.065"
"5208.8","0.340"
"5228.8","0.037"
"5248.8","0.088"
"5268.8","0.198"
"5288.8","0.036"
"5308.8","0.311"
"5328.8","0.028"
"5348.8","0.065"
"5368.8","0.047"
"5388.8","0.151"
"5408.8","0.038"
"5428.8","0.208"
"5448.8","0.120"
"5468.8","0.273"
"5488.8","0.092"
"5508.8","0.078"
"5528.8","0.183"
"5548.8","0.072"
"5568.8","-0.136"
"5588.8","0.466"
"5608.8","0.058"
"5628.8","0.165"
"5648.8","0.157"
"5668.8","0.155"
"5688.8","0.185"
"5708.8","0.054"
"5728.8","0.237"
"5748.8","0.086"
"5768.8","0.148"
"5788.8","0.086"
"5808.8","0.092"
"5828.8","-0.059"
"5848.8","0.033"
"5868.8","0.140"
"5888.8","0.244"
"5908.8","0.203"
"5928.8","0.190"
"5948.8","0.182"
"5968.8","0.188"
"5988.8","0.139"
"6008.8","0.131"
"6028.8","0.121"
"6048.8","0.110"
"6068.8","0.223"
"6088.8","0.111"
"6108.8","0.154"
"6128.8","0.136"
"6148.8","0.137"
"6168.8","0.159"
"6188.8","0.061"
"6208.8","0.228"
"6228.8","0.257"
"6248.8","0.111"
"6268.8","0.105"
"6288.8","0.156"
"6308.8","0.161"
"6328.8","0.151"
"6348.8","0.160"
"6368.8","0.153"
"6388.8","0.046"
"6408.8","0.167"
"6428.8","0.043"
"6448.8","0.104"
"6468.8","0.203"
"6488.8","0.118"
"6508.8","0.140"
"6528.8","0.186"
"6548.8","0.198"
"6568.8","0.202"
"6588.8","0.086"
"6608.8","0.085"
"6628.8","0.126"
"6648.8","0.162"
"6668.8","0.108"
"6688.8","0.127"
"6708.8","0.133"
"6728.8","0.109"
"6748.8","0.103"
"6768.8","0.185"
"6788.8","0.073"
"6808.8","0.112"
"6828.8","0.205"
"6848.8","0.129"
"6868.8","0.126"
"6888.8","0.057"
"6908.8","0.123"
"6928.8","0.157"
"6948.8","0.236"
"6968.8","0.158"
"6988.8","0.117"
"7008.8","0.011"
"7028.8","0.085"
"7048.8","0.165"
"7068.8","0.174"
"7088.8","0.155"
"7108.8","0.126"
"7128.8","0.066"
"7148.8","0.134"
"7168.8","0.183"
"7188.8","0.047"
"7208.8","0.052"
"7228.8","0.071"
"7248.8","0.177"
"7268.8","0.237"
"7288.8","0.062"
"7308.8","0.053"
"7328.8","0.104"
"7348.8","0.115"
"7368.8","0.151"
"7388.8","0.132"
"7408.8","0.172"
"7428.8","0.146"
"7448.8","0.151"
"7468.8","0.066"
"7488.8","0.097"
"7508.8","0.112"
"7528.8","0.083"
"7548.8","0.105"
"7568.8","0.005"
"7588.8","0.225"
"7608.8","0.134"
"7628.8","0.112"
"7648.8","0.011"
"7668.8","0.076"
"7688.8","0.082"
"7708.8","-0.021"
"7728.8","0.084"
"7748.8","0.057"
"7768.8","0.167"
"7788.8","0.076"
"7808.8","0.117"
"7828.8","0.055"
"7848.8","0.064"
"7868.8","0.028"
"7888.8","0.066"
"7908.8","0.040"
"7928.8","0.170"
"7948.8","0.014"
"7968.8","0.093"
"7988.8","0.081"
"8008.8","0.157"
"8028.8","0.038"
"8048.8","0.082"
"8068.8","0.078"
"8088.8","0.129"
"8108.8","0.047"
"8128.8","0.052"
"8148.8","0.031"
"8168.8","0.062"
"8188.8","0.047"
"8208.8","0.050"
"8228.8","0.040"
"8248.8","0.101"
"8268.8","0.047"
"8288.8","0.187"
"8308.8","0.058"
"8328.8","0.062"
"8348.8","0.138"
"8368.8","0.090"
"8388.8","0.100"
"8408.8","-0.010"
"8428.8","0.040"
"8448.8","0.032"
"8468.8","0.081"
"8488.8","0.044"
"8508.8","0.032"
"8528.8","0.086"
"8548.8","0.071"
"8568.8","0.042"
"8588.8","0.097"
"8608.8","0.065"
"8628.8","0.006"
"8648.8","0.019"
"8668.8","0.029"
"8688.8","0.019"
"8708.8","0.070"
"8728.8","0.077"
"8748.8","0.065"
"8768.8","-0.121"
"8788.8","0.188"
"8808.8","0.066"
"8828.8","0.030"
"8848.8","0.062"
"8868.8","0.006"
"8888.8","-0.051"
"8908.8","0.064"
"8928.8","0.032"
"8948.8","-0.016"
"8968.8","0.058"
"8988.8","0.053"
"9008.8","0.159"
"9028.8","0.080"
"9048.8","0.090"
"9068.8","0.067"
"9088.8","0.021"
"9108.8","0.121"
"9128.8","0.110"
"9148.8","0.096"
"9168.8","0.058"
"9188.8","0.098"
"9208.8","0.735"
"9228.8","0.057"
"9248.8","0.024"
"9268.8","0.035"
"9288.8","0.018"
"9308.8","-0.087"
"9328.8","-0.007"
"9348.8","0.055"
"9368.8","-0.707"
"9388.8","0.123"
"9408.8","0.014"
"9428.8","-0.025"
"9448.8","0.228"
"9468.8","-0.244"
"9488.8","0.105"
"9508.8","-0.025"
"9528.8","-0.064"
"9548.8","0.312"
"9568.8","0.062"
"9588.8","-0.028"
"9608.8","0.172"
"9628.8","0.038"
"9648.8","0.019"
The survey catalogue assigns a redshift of 1.47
